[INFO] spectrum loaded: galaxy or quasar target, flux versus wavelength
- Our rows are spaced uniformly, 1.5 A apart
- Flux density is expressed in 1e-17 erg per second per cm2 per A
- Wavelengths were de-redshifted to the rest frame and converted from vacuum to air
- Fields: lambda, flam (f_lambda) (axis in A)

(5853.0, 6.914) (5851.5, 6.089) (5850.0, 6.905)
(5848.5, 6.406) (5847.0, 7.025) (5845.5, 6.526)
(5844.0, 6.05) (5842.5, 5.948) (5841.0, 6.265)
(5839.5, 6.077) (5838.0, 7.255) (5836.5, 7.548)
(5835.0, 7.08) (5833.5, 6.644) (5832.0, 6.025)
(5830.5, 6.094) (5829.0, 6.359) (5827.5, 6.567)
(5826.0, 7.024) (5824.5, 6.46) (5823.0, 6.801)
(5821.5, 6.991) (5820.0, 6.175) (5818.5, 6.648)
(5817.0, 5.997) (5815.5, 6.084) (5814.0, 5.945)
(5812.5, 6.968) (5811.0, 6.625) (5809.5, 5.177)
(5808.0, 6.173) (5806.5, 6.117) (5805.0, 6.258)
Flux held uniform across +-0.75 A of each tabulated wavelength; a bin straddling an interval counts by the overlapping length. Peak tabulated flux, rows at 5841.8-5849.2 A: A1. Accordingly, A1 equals 7.025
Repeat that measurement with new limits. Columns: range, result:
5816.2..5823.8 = 6.991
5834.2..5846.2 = 7.548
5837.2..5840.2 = 7.255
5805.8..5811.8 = 6.625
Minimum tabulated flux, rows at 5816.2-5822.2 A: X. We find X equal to 5.997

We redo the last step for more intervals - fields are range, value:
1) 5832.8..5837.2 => 6.644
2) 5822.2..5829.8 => 6.359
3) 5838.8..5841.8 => 6.077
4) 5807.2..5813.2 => 5.177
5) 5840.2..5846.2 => 5.948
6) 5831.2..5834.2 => 6.025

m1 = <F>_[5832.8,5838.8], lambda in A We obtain 7.13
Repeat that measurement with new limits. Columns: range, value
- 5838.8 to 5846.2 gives 6.17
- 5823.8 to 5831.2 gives 6.5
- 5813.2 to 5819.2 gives 6.17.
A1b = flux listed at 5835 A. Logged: 7.08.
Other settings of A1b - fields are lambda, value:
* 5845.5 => 6.526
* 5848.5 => 6.406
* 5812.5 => 6.968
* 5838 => 7.255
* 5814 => 5.945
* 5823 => 6.801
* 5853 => 6.914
